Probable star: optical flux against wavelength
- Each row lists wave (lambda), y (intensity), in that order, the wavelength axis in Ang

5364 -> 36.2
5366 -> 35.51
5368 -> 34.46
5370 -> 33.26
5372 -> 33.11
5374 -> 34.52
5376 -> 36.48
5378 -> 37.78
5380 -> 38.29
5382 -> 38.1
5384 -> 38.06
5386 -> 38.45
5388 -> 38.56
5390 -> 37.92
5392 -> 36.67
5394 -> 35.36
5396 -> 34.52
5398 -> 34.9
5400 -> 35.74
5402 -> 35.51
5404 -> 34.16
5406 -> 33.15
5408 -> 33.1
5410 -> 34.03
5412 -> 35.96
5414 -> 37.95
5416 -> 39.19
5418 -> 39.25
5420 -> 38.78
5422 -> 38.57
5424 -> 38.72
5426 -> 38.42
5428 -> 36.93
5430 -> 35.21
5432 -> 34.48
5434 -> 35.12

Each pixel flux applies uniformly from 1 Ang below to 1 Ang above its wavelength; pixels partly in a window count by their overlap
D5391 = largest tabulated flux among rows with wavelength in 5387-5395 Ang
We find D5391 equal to 38.56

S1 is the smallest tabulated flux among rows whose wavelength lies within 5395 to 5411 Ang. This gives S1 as 33.1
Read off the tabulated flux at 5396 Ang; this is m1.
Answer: 34.52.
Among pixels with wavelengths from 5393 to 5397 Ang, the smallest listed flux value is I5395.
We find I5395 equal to 34.52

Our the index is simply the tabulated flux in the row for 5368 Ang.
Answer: 34.46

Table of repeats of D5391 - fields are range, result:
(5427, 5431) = 36.93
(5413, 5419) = 39.25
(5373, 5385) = 38.29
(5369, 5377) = 36.48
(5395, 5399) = 34.9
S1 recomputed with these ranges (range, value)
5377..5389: 37.78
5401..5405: 34.16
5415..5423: 38.57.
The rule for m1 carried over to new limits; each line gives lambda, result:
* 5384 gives 38.06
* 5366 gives 35.51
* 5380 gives 38.29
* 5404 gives 34.16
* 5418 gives 39.25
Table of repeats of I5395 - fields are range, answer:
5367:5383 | 33.11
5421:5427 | 38.42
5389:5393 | 36.67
